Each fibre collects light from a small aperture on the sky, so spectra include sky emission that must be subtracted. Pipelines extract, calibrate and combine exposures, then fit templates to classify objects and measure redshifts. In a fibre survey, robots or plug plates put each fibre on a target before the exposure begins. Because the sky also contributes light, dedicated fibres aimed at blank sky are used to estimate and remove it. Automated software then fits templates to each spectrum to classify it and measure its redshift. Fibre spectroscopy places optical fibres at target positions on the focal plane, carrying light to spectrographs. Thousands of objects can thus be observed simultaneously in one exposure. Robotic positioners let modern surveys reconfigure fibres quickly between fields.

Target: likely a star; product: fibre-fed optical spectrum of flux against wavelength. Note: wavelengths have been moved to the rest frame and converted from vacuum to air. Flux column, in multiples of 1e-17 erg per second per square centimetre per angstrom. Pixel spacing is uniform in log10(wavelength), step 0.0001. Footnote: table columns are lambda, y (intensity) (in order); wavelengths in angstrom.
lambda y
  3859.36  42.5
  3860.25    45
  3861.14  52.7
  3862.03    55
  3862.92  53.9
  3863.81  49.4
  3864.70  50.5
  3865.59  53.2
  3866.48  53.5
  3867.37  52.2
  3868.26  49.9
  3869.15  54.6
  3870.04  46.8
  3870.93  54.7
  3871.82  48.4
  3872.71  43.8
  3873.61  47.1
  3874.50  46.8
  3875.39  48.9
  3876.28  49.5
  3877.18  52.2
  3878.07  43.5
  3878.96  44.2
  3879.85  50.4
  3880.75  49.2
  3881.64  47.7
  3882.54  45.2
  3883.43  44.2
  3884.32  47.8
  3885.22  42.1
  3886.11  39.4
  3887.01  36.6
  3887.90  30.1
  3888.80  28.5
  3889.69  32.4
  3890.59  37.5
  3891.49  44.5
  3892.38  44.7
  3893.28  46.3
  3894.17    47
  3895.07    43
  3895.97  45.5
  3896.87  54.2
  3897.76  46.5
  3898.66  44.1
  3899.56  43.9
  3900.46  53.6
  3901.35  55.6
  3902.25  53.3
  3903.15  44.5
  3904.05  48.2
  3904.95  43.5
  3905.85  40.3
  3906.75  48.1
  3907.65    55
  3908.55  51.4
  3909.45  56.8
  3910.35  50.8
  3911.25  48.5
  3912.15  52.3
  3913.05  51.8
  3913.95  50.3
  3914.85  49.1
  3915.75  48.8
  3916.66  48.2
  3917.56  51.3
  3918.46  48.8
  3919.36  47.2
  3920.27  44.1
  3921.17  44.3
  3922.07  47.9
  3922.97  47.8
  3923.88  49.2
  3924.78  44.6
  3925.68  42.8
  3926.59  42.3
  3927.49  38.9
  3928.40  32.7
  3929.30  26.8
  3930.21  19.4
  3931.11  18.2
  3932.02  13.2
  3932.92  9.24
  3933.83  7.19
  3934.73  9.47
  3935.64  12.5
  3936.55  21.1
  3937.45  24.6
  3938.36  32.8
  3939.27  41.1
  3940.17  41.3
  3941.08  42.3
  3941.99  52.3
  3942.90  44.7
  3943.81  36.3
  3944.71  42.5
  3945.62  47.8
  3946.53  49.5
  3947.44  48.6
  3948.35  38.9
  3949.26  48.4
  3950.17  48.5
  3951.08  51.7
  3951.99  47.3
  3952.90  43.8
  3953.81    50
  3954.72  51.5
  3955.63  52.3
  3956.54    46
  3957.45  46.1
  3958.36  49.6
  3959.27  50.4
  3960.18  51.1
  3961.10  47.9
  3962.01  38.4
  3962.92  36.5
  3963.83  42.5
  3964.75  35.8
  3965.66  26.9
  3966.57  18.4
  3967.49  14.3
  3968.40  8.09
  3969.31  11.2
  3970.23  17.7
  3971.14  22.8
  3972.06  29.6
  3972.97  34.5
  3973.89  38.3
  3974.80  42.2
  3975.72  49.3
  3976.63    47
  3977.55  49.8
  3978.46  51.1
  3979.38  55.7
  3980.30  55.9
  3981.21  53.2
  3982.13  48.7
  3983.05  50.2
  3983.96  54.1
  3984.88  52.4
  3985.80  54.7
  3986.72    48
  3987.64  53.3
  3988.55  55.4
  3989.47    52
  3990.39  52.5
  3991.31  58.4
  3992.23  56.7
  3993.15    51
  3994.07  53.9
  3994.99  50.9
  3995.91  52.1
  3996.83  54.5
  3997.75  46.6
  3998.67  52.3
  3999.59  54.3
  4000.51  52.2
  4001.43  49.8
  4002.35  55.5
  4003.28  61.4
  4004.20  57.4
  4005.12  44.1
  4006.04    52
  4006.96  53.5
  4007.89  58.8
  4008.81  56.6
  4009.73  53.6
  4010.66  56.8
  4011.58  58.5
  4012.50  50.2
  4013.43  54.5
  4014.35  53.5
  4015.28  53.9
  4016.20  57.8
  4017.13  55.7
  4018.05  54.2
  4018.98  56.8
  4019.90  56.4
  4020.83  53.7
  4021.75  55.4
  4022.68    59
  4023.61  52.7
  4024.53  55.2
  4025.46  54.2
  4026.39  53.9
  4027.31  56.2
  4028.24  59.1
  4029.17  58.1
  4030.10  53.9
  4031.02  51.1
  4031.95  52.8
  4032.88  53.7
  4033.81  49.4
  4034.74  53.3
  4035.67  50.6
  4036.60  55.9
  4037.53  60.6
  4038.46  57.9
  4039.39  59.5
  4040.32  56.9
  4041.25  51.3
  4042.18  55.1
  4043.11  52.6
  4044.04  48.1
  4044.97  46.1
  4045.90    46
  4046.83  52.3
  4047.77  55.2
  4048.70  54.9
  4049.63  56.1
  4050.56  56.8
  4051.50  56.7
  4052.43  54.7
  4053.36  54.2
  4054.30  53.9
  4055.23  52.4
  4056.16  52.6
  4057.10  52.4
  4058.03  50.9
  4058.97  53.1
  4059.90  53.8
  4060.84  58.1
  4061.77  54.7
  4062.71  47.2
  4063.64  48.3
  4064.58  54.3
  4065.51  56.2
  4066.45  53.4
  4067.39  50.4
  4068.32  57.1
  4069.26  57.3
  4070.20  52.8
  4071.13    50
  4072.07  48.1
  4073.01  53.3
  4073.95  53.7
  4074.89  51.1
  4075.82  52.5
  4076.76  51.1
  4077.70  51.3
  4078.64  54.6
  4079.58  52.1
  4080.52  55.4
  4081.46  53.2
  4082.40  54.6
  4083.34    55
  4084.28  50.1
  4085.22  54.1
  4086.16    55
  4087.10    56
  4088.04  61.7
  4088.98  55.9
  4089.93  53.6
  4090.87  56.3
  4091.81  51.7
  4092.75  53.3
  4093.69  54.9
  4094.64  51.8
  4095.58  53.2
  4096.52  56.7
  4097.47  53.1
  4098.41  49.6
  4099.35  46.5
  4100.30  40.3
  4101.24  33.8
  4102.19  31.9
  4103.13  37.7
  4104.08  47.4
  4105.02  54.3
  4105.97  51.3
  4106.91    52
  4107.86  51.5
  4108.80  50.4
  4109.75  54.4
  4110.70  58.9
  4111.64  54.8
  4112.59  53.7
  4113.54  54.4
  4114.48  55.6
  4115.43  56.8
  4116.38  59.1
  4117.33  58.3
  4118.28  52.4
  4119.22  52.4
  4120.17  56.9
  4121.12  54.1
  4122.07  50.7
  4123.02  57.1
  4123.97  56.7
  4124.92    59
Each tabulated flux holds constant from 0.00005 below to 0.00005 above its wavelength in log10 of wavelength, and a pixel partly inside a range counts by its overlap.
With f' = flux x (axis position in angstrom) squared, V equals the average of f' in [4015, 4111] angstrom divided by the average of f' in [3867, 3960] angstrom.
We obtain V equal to 1.3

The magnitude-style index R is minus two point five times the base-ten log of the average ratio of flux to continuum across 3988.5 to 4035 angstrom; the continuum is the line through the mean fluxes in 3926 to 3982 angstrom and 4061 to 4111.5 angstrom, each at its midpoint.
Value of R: -0.24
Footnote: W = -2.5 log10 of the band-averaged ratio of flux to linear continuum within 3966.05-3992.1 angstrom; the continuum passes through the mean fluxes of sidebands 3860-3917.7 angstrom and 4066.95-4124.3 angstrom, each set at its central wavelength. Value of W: 0.18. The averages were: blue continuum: 47.5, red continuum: 52.5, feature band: 42.3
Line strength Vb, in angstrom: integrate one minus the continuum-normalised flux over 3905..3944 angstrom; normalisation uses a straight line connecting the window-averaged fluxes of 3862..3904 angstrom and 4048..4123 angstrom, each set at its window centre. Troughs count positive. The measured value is 7.0 angstrom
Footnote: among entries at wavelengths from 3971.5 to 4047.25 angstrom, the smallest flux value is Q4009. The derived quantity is 29.6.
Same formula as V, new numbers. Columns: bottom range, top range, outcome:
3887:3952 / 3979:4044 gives 1.37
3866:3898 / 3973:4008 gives 1.20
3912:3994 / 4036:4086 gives 1.36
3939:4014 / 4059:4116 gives 1.18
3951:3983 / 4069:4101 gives 1.38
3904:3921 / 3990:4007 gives 1.13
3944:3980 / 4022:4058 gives 1.39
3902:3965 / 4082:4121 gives 1.35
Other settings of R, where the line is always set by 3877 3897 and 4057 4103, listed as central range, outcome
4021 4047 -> -0.09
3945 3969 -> 0.11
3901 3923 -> -0.11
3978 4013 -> -0.11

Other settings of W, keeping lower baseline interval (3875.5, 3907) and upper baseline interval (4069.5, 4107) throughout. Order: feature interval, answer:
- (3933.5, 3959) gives 0.153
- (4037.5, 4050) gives -0.077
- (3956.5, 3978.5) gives 0.304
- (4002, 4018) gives -0.130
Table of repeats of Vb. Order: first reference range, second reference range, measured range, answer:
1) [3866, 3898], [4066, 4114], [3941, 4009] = 3.21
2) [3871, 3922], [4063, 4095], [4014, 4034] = -1.37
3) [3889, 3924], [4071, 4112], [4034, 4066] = -1.85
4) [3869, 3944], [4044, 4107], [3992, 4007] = -1.61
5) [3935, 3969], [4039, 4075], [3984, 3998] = -2.58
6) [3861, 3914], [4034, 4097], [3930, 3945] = 6.61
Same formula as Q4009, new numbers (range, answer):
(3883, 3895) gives 28.5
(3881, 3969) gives 7.19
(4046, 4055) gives 52.3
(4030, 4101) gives 40.3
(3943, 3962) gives 36.3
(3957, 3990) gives 8.09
